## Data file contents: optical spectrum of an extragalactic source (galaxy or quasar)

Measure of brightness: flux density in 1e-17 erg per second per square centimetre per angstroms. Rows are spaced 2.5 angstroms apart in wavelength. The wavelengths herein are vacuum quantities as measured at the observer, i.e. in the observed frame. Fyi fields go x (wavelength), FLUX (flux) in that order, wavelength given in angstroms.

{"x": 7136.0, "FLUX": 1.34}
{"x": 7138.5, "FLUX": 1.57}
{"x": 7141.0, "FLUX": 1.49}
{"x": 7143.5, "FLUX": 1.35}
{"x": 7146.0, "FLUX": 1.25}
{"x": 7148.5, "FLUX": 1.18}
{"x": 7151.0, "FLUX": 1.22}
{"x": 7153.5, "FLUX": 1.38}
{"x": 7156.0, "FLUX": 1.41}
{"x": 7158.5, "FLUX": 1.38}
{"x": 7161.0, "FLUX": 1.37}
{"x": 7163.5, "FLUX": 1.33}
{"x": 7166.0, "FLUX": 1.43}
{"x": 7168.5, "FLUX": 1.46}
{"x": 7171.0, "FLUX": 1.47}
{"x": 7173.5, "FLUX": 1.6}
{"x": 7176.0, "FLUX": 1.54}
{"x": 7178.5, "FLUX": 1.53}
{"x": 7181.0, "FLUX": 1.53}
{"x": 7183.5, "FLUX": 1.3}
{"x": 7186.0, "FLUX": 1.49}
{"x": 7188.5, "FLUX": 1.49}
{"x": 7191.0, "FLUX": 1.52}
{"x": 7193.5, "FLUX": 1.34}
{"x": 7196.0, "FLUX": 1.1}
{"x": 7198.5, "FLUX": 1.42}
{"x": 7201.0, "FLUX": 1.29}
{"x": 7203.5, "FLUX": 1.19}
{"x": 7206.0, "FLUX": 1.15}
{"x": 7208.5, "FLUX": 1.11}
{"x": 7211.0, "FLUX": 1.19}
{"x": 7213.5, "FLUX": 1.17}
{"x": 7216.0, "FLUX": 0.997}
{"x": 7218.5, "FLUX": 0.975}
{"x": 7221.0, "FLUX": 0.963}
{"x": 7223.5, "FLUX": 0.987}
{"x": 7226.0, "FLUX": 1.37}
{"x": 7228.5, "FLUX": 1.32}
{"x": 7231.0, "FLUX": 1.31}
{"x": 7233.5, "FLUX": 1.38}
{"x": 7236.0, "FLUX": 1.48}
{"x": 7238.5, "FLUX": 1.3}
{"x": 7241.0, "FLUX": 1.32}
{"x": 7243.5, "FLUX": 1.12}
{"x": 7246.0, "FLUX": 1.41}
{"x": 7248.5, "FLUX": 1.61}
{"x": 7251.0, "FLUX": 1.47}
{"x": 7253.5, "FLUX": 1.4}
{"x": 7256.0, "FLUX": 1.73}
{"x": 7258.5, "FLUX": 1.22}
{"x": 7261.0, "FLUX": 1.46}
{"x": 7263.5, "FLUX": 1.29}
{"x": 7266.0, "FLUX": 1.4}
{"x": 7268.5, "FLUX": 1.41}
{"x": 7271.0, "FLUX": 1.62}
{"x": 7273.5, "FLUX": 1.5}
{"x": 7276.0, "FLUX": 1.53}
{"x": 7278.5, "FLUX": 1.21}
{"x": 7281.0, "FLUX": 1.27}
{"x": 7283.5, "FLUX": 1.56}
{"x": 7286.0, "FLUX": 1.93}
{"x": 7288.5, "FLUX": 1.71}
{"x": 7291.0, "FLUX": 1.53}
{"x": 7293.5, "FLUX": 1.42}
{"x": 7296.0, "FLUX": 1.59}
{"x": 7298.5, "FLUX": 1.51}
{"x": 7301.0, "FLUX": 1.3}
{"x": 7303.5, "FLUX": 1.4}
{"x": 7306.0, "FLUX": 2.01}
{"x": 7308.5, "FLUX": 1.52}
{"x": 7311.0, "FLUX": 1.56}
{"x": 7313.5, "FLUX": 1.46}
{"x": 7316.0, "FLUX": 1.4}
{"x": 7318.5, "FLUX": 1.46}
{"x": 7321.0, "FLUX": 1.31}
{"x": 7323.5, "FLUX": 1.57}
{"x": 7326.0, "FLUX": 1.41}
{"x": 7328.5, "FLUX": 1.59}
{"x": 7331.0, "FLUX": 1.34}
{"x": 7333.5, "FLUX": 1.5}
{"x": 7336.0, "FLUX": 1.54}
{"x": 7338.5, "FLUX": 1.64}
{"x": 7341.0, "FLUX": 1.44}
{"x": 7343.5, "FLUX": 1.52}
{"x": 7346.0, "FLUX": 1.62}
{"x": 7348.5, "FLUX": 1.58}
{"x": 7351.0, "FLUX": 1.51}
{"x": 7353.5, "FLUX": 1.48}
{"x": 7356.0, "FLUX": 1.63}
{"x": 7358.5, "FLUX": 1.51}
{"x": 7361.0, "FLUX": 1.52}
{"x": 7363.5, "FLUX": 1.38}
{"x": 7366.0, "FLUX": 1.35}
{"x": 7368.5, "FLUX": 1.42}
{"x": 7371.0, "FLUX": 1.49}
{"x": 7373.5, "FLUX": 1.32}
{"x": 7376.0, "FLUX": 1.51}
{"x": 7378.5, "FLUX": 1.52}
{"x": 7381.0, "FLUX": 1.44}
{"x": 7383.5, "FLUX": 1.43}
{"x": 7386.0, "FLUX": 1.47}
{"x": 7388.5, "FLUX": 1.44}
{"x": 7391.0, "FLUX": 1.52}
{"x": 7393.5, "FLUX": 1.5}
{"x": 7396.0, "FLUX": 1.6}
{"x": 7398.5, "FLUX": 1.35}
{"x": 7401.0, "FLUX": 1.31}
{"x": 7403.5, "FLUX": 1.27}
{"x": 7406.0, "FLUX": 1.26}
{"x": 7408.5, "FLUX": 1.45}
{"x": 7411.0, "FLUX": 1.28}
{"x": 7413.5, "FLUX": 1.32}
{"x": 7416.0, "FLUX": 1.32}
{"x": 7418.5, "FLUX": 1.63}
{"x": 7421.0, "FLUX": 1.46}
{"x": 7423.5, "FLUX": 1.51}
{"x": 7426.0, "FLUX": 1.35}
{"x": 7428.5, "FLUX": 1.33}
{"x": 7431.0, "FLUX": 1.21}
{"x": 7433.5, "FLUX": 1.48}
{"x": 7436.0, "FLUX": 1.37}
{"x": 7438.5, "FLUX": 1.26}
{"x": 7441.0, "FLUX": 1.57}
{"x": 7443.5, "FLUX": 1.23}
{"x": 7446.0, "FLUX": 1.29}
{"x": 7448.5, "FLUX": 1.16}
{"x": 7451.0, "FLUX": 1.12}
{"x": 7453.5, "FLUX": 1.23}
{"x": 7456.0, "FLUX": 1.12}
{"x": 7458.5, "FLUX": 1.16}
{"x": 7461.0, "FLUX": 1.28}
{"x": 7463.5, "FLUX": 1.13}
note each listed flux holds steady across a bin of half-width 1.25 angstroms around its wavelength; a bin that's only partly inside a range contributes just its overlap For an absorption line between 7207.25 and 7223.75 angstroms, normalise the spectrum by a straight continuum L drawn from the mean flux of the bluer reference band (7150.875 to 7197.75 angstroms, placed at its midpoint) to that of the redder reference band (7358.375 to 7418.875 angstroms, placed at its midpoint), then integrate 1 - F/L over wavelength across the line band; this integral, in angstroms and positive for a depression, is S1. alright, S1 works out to 4.2 angstroms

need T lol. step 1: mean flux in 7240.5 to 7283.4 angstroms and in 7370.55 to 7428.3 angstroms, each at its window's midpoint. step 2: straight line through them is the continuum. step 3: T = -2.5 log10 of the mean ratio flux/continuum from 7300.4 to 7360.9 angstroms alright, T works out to -0.07 mag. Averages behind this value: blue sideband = 1.42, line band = 1.51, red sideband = 1.42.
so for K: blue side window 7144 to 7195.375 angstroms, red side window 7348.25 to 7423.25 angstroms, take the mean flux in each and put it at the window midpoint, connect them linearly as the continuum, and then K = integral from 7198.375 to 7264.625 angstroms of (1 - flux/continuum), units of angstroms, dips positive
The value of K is 6.4 angstroms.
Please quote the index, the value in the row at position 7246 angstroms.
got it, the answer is 1.41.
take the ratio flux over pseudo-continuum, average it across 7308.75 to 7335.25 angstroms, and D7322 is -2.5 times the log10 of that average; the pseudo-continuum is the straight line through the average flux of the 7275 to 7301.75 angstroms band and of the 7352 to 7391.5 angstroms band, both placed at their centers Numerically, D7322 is 0.02 mag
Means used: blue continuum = 1.51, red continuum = 1.46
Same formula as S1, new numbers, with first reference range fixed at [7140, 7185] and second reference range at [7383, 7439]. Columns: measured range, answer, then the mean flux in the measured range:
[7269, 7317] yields -4.4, 1.53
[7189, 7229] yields 5.8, 1.2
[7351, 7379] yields -1.4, 1.47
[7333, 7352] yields -2.0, 1.55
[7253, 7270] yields -0.2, 1.42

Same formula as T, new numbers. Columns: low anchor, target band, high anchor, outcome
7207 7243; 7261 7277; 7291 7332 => -0.08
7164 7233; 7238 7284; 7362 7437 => -0.06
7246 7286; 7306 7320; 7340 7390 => -0.04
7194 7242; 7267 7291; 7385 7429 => -0.19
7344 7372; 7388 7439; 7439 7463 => -0.04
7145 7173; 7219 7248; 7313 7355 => 0.12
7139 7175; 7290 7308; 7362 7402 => -0.08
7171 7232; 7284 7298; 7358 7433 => -0.20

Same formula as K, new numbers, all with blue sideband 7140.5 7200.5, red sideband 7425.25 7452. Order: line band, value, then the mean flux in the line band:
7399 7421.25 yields -0.8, 1.36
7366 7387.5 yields -1.9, 1.44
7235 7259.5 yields -0.6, 1.41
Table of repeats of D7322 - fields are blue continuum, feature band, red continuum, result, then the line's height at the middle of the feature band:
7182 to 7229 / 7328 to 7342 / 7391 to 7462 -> -0.164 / 1.29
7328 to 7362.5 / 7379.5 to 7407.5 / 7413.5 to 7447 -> 0.021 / 1.45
